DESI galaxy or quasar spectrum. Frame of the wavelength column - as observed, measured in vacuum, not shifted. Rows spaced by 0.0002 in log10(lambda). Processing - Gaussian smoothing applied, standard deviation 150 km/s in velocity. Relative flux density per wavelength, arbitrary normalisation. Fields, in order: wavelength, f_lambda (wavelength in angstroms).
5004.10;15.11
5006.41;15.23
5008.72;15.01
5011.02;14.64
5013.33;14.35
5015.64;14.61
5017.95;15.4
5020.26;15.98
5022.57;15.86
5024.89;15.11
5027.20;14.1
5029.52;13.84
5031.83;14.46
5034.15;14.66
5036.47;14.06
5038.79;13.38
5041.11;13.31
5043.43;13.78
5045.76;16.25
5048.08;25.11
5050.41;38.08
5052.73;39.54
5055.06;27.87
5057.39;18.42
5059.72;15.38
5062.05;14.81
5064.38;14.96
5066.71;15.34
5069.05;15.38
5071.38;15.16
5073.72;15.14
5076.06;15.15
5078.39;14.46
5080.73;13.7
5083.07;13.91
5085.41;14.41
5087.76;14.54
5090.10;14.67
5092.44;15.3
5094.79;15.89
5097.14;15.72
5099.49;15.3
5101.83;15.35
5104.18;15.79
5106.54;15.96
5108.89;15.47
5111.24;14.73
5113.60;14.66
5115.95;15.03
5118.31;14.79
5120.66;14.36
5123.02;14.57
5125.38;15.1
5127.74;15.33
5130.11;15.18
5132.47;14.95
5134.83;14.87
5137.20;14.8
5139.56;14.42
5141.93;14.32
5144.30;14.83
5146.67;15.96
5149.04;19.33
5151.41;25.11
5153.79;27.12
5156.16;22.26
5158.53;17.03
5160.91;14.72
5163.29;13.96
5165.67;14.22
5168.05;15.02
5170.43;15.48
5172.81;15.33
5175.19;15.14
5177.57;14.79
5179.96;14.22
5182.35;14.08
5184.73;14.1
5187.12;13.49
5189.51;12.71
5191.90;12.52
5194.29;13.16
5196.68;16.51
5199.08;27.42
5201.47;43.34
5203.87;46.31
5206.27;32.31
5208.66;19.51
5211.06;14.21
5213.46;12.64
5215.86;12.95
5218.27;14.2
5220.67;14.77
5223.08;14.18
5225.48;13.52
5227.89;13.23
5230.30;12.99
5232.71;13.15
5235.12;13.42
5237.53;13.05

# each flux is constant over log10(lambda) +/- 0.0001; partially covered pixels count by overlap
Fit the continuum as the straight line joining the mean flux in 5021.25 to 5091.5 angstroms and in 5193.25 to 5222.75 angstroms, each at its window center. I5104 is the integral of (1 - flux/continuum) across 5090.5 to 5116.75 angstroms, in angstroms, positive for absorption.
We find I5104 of 4.7 angstroms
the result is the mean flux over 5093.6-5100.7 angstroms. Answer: 15.6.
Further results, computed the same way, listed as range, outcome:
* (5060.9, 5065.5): 14.9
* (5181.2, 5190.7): 13.6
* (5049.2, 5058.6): 30.9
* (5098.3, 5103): 15.3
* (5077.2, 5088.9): 14.2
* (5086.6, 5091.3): 14.6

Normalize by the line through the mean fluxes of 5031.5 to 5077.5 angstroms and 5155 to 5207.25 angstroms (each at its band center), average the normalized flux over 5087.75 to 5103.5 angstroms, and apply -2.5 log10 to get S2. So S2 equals 0.22 mag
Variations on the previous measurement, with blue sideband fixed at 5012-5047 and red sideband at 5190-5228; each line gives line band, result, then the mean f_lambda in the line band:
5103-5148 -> 0.17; 15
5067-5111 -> 0.09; 15.1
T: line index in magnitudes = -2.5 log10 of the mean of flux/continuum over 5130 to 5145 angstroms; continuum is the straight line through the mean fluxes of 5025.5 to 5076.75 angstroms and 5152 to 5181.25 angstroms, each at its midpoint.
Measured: 0.16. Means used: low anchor 18.1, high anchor 16.8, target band 14.7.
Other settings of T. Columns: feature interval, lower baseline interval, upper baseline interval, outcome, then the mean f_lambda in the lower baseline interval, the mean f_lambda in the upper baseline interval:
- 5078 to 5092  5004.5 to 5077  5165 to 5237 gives 0.201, 17.2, 17.3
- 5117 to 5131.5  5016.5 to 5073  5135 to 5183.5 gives 0.142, 17.9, 16.6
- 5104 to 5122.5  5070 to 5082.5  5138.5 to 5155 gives 0.121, 14.7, 18.8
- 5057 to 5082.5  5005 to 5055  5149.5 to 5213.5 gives 0.194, 17.7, 19.3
